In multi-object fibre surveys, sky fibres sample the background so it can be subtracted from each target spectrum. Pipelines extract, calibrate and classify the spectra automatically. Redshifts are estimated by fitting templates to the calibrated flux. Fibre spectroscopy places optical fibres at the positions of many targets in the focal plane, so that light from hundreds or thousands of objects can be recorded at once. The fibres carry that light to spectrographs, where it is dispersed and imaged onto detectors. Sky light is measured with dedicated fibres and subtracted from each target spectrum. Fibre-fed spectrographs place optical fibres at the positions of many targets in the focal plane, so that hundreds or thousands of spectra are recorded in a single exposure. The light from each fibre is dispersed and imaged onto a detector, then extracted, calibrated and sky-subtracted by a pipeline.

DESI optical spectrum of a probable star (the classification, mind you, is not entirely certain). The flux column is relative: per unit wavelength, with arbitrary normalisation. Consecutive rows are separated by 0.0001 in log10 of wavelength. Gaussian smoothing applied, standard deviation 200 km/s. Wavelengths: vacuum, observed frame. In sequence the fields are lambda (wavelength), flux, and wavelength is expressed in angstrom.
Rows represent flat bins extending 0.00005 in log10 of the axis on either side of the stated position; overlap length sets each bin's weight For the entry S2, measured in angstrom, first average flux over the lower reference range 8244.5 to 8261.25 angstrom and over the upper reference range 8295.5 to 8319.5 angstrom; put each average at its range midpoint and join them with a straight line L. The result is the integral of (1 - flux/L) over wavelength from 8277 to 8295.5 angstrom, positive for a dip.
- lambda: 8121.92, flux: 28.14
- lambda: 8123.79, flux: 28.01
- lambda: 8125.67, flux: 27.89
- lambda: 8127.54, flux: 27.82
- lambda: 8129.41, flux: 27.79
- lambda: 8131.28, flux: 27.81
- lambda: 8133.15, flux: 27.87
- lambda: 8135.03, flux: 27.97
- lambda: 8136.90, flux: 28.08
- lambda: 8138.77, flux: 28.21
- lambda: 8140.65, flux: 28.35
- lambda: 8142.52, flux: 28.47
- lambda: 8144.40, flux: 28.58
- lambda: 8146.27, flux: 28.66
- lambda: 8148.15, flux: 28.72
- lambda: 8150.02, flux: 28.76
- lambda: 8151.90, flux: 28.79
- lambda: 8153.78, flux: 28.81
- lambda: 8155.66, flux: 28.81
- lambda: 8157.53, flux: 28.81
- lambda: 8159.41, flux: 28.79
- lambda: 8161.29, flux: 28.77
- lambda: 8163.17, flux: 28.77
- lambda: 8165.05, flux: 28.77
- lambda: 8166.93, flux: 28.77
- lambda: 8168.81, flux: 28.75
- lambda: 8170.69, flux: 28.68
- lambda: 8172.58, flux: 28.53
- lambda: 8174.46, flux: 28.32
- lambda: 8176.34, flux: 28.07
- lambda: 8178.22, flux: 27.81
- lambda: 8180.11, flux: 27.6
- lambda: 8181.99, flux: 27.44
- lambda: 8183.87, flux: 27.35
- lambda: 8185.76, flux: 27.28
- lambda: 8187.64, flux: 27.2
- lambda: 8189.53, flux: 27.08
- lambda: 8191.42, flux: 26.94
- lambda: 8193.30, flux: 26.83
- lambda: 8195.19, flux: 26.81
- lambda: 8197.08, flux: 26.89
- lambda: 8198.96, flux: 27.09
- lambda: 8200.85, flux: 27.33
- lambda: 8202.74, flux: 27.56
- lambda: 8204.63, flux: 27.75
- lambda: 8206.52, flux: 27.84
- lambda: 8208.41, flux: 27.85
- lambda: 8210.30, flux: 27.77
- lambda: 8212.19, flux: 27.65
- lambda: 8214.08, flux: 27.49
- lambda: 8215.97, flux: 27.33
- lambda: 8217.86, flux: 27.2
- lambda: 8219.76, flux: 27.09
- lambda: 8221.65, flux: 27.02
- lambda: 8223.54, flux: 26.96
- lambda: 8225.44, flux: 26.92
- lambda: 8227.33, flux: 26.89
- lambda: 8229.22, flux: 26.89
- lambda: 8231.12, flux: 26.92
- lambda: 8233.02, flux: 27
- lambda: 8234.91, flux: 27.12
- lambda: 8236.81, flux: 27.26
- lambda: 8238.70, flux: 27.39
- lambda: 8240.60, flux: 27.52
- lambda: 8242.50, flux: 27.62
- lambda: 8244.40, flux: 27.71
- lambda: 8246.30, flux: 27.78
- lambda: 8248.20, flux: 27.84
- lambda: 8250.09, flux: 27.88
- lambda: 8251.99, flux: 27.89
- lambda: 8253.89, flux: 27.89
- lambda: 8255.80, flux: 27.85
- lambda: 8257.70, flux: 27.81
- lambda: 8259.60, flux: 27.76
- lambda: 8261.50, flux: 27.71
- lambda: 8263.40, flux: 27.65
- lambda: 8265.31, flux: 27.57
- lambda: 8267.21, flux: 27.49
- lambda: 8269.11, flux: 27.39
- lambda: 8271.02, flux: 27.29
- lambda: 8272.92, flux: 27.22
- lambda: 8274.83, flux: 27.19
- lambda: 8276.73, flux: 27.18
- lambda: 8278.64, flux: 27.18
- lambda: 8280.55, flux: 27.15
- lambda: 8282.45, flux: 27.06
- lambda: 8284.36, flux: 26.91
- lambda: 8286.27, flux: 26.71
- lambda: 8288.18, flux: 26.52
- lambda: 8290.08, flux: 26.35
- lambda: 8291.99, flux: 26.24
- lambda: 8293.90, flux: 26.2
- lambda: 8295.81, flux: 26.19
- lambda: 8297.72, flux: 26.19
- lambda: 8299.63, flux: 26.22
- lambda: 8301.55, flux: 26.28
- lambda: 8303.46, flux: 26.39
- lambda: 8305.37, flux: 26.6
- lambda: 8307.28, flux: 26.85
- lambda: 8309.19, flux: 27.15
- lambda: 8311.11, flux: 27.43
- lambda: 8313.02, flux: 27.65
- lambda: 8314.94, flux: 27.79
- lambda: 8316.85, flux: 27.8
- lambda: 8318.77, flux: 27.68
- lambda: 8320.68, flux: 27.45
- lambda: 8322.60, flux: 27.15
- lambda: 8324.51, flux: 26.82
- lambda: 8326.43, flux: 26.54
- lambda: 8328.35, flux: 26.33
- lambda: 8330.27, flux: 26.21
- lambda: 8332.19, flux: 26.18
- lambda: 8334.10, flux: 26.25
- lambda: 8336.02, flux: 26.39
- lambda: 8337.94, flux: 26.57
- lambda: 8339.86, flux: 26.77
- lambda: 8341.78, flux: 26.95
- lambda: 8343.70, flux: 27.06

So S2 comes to 0.4 angstrom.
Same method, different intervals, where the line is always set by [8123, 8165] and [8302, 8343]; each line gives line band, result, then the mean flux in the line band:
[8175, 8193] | 0.4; 27.4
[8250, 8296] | 0.2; 27.2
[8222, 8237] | 0.4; 27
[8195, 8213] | 0.3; 27.5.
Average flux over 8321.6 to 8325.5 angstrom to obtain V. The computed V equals 27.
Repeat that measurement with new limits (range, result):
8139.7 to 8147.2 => 28.5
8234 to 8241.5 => 27.3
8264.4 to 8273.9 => 27.4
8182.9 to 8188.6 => 27.3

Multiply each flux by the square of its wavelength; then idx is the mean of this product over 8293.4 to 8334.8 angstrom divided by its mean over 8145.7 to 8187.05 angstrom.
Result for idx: 1.0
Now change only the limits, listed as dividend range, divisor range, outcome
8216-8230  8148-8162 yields 0.95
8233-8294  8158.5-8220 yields 1.00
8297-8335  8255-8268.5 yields 0.98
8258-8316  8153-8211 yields 0.99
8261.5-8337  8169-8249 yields 1.00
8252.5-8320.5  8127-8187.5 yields 0.99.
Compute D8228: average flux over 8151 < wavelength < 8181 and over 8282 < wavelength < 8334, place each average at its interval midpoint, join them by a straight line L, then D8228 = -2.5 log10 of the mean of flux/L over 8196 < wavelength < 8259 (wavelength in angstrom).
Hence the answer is 0.01 mag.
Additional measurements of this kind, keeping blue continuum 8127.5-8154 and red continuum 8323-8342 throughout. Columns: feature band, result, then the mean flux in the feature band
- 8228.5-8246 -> 0.005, 27.3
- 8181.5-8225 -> 0.017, 27.3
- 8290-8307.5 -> 0.021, 26.3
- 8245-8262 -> -0.023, 27.8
